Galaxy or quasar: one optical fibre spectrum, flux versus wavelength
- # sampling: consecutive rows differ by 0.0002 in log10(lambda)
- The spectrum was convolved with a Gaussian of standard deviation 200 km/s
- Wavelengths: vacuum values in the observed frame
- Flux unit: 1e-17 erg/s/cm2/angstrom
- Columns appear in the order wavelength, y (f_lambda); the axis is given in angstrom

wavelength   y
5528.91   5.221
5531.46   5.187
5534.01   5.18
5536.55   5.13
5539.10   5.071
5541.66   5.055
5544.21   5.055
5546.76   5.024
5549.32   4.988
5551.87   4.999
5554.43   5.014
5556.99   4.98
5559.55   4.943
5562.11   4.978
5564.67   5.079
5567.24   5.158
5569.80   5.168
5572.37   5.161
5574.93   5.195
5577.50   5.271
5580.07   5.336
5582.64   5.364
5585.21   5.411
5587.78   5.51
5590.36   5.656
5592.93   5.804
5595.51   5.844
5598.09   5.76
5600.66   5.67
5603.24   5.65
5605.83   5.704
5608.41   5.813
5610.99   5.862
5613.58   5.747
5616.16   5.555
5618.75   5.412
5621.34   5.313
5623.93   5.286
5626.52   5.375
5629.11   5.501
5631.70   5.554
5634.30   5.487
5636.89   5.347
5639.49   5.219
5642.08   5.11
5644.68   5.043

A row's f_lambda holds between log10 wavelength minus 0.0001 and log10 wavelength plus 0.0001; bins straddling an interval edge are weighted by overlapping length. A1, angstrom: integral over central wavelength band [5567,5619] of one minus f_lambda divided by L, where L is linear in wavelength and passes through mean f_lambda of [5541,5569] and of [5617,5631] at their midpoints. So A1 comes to -3.1 angstrom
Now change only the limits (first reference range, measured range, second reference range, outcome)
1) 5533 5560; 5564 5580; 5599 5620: 0.3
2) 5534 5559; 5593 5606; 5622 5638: -1.1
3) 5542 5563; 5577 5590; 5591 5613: 0.2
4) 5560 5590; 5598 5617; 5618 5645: -1.5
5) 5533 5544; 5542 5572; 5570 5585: 0.8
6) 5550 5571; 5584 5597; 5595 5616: -0.3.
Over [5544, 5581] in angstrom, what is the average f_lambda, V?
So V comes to 5.09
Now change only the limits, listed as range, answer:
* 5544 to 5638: 5.38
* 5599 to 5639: 5.55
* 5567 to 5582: 5.23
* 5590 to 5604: 5.74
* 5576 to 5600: 5.55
